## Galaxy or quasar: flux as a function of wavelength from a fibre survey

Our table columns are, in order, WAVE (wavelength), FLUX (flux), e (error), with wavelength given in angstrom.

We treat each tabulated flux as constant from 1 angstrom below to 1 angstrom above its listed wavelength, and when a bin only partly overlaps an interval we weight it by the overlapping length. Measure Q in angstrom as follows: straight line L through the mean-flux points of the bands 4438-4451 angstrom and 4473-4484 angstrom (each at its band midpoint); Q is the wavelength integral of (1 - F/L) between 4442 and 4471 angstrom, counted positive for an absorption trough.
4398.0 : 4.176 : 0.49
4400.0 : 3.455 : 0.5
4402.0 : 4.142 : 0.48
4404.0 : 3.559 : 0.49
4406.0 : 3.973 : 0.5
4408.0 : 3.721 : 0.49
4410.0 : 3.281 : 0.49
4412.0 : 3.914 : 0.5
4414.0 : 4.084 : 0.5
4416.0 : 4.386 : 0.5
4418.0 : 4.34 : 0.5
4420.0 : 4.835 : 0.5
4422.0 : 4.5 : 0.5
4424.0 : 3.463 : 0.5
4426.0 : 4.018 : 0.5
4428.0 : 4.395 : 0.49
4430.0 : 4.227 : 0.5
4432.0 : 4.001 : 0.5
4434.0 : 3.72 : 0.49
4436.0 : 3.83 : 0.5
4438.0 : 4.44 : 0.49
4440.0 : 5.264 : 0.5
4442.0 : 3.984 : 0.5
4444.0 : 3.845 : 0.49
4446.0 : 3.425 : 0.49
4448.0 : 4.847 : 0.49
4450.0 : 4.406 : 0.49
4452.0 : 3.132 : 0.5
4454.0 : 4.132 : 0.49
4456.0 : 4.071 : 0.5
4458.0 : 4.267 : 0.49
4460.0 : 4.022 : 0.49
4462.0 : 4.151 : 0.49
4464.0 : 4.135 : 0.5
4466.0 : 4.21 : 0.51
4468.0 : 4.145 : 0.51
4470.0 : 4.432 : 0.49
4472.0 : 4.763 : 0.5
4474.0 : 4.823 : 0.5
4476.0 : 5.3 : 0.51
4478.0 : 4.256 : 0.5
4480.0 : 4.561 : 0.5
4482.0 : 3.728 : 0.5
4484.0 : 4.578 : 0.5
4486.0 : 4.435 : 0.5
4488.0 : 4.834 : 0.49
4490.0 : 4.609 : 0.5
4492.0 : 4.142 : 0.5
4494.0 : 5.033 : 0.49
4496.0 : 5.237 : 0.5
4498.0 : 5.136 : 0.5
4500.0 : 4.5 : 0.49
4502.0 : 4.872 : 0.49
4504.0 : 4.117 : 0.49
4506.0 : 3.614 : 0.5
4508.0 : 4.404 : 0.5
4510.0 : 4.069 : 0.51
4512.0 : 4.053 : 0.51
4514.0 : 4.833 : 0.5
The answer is 2.0 angstrom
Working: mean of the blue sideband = 4.31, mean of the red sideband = 4.54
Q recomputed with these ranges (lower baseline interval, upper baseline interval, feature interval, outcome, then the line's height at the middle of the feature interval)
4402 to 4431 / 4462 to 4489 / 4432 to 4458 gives 1.0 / 4.25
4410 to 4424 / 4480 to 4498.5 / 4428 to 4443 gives 0.3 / 4.31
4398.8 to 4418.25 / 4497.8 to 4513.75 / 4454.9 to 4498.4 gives -3.0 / 4.19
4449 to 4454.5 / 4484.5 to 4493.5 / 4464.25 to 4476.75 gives -1.1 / 4.21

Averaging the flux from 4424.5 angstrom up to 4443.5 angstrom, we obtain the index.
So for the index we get 4.18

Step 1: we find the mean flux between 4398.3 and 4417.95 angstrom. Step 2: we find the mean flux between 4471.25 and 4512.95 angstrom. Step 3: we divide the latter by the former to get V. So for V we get 1.17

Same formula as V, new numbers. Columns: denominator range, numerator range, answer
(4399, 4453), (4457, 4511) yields 1.10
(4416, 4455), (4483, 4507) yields 1.11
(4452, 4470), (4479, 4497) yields 1.11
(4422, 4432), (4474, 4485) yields 1.11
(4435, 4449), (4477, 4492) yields 1.04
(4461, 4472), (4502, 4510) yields 0.97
